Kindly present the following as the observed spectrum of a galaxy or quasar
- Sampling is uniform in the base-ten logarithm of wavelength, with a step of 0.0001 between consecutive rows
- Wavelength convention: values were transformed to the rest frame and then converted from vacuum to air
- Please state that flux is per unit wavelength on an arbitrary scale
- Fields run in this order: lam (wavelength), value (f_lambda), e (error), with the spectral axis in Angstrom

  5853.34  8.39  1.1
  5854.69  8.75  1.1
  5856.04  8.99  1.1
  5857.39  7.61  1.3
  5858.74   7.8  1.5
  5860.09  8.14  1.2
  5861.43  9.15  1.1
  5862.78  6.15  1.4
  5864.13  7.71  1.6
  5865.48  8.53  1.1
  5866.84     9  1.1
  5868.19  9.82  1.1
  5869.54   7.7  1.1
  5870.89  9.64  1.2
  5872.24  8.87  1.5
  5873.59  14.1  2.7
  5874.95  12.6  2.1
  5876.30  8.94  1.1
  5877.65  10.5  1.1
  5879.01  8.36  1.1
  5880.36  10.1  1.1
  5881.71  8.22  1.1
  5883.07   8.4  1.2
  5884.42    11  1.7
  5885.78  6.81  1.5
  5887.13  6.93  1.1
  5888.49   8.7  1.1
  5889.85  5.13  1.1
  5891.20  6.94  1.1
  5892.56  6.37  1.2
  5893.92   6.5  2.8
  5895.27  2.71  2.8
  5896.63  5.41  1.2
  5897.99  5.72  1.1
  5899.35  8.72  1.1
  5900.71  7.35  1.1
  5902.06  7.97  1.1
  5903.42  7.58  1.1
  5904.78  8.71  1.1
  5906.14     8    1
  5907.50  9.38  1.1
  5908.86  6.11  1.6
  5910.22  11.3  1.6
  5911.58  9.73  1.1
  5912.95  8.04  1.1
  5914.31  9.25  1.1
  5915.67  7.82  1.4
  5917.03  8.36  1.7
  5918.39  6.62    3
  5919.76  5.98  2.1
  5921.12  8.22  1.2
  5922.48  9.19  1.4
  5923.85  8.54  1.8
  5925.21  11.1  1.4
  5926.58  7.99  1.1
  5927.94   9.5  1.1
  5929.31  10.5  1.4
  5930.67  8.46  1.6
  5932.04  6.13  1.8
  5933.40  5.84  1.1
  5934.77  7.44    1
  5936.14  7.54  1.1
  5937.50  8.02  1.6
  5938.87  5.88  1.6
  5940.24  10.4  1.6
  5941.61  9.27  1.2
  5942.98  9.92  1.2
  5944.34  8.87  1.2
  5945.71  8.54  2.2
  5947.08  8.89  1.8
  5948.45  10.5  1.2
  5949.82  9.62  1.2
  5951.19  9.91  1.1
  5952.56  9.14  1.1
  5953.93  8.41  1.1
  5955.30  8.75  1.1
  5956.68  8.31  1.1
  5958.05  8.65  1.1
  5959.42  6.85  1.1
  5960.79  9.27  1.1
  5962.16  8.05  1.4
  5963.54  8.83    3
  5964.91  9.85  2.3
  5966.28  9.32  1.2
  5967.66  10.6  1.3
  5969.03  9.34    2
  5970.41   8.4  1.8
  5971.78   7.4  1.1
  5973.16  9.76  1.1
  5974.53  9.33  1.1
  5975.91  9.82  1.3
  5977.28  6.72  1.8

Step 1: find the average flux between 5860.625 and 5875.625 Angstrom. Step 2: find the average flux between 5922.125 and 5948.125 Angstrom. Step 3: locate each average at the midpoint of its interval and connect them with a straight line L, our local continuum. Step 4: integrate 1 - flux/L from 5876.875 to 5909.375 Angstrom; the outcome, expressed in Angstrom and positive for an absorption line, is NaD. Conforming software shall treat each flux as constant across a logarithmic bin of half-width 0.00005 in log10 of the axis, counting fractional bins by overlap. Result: 5.4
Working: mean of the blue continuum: 9.38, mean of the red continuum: 8.55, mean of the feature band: 7.58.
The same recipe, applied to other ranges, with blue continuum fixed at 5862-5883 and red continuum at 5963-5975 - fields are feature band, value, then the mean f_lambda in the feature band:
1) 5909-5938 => 2.95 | 8.32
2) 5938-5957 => 0.41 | 9.03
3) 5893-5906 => 3.50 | 6.79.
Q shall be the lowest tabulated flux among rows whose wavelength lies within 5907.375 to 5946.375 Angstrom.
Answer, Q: 5.84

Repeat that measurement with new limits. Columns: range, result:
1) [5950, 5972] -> 6.85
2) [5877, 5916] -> 2.71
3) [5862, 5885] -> 6.15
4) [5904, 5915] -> 6.11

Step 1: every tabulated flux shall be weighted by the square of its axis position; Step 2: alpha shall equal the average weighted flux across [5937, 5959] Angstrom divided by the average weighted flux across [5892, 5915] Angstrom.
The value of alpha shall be 1.2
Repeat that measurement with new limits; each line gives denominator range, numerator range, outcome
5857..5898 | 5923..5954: 1.08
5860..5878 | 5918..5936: 0.88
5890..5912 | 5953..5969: 1.23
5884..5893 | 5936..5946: 1.20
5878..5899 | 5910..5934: 1.18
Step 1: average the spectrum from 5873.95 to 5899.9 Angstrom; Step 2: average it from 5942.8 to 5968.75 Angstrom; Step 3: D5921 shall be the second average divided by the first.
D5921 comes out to 1.15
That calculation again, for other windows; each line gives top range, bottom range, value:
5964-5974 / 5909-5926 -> 1.08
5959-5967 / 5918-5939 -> 1.09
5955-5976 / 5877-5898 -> 1.20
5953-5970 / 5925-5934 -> 1.05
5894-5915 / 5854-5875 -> 0.86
